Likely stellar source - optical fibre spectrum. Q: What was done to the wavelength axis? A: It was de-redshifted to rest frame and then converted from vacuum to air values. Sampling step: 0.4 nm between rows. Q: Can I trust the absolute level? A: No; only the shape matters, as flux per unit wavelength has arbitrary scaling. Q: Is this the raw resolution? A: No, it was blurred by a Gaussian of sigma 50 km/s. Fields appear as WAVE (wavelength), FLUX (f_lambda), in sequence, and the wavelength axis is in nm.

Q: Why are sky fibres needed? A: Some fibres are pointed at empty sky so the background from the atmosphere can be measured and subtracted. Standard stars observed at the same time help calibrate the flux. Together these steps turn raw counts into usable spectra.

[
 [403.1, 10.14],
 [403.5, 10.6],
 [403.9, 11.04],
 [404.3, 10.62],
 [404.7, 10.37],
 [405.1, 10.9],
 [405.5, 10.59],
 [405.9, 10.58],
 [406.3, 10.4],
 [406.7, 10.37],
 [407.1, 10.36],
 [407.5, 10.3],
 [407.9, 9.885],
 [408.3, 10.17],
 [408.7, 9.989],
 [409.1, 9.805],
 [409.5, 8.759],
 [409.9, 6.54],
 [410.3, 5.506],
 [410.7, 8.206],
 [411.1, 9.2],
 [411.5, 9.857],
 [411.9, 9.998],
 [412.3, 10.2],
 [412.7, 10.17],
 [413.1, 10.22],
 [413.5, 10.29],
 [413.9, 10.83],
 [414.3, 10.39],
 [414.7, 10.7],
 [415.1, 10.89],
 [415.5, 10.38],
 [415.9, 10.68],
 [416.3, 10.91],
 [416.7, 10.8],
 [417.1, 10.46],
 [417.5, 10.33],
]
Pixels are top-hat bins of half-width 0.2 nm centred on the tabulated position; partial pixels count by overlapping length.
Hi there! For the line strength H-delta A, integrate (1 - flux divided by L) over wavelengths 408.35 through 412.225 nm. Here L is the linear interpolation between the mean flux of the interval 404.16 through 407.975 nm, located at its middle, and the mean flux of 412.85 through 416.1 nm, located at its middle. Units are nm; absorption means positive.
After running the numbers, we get 0.64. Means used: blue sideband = 10.5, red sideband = 10.5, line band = 8.76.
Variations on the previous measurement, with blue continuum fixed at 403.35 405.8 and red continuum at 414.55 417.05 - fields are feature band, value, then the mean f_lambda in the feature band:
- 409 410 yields 0.214 nm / 8.41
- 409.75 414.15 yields 0.607 nm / 9.23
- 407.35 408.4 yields 0.058 nm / 10.1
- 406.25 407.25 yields 0.029 nm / 10.4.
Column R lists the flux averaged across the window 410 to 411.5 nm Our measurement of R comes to 7.86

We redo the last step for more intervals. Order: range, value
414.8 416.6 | 10.7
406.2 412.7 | 9.36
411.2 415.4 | 10.3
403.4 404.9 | 10.7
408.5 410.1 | 8.77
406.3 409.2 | 10.2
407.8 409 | 10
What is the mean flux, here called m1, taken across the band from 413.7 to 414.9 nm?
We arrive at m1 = 10.6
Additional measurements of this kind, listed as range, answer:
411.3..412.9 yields 10.1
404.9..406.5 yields 10.6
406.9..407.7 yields 10.3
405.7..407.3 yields 10.4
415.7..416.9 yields 10.8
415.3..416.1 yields 10.5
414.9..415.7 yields 10.6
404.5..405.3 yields 10.6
